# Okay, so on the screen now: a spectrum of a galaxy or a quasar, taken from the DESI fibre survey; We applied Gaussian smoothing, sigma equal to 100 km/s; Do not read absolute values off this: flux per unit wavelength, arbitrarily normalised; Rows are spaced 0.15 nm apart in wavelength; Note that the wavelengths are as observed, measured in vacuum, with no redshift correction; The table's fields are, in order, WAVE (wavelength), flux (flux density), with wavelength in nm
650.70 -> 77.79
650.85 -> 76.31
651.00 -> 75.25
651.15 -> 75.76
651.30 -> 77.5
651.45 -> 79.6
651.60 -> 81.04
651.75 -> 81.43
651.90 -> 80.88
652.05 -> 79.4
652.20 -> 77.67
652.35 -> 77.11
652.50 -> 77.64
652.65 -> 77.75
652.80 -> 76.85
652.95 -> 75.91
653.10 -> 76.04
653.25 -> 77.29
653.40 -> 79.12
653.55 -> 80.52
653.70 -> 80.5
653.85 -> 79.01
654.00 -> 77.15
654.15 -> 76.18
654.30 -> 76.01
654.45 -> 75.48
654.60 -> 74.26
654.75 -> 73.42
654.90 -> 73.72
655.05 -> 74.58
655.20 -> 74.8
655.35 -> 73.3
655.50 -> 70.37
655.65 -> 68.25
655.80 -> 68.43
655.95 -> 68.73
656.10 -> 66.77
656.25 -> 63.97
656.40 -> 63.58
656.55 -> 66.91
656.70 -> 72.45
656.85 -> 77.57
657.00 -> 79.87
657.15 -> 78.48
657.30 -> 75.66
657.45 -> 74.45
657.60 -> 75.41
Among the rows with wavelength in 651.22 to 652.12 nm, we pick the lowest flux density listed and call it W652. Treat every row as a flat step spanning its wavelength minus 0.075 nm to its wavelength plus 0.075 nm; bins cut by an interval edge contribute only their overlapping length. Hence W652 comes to 77.5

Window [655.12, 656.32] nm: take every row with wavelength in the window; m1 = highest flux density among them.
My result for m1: 74.8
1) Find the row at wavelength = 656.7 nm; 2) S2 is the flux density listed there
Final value 72.45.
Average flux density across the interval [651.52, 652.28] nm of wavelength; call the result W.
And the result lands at 80.1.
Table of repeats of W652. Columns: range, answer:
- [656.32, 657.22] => 63.58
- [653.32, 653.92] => 79.01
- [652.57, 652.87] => 76.85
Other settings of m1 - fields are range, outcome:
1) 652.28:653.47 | 79.12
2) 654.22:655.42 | 76.01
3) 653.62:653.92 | 80.5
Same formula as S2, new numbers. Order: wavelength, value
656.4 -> 63.58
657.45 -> 74.45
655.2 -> 74.8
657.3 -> 75.66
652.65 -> 77.75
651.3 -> 77.5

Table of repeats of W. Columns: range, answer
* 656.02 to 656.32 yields 65.4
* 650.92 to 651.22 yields 75.5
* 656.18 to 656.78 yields 66.8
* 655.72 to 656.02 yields 68.6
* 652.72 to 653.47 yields 77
